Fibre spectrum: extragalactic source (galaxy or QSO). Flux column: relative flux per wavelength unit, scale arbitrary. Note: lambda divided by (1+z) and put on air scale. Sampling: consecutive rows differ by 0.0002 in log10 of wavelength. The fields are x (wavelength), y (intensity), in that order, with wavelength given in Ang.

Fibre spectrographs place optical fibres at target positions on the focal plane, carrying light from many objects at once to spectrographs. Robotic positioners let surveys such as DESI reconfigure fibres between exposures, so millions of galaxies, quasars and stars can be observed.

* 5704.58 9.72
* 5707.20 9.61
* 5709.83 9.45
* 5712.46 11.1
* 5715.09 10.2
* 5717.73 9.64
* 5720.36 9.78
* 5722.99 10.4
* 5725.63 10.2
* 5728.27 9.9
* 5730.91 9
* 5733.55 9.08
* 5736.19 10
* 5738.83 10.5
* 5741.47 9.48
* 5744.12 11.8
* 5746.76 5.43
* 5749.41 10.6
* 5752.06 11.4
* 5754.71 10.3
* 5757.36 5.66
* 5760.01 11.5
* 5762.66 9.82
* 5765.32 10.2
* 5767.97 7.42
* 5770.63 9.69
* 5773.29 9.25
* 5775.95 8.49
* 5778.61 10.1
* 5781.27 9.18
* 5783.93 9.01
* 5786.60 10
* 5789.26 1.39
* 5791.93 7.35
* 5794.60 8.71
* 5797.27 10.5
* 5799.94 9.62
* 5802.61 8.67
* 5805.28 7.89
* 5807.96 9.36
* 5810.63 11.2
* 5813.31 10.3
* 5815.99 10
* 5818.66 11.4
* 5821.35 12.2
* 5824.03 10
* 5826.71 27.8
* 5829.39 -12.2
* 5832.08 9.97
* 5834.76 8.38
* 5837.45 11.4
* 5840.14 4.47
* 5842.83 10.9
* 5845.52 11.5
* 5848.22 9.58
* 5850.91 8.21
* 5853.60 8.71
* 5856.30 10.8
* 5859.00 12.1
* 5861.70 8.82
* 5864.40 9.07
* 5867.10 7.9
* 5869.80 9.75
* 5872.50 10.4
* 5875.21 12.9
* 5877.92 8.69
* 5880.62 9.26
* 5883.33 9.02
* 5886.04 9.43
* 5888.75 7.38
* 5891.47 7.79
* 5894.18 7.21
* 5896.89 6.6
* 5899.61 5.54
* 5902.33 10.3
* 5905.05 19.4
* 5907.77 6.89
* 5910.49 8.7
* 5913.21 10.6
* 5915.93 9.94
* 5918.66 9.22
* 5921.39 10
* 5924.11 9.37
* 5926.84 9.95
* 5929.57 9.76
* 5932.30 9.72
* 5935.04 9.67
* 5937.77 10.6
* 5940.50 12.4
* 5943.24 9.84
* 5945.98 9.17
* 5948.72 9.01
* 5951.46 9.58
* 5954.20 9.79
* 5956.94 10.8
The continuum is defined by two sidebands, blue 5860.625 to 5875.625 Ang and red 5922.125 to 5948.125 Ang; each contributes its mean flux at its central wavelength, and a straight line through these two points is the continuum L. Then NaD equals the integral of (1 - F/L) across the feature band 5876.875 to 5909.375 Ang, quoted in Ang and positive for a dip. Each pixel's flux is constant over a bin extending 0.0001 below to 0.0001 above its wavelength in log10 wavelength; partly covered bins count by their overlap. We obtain 2.7 Ang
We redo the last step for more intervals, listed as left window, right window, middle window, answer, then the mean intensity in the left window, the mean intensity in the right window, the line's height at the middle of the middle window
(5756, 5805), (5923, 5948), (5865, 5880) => -0.58 Ang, 8.68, 10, 9.48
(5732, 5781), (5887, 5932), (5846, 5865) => -0.72 Ang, 9.48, 9.3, 9.36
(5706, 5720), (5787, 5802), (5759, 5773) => -1.85 Ang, 9.99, 7.73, 8.52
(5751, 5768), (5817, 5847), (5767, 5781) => 0.82 Ang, 9.6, 9.62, 9.6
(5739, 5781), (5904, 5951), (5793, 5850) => 0.72 Ang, 9.43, 10.2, 9.71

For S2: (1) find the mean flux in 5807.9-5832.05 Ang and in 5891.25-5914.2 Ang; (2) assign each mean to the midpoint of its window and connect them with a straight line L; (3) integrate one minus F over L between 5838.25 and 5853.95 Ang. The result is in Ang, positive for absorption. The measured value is 1.3 Ang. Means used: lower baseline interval 10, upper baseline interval 9.28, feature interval 9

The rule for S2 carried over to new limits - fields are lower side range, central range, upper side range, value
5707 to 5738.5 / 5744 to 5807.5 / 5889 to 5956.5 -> 6.2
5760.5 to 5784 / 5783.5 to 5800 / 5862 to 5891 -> 2.5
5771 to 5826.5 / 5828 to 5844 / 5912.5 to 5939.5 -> 6.9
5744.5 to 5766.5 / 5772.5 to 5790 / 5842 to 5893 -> 2.0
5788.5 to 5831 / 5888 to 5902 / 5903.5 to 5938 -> 4.0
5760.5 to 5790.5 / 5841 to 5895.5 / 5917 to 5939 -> -0.5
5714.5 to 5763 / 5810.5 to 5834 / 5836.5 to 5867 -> -1.0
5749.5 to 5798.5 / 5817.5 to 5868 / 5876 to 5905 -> -4.2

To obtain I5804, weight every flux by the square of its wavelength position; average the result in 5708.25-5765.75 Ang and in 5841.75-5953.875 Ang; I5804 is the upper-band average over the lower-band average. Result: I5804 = 1.04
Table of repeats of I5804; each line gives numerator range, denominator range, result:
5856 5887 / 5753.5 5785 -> 1.10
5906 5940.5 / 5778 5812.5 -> 1.17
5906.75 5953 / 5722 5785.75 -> 1.08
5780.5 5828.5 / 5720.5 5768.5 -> 1.07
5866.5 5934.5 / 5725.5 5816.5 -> 1.07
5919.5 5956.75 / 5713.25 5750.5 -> 1.10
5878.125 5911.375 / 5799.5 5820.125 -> 0.94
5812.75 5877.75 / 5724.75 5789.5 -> 1.08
